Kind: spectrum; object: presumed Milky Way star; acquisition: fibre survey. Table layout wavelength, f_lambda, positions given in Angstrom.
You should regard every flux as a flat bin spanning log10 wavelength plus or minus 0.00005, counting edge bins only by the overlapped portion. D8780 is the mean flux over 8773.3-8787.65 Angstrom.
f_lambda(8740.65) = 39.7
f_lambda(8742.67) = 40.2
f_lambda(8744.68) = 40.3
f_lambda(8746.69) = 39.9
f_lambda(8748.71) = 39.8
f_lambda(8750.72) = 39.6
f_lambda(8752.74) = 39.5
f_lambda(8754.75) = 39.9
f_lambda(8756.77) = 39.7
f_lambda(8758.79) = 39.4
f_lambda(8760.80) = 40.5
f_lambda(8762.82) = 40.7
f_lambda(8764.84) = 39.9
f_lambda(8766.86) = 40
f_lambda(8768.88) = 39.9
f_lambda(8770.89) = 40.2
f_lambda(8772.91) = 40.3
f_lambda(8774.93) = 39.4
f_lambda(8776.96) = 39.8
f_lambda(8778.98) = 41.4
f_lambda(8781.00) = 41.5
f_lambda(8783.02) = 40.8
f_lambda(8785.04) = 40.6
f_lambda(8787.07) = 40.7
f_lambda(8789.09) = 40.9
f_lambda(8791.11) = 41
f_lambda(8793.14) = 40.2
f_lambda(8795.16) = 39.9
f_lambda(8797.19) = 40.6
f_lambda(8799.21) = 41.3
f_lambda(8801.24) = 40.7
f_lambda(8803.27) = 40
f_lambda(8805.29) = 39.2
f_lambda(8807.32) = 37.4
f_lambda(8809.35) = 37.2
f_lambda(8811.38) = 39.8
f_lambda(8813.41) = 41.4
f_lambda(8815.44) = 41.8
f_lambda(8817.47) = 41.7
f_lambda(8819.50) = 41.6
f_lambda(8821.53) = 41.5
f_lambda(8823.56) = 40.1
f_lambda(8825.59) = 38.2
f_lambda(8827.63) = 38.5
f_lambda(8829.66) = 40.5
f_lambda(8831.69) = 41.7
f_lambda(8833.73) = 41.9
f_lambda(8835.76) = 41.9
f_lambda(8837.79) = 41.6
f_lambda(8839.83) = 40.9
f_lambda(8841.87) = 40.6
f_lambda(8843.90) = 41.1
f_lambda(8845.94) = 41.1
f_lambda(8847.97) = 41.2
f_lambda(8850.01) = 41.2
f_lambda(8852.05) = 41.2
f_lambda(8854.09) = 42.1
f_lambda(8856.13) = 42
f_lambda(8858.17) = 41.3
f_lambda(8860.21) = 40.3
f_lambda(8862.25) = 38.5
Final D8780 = 40.6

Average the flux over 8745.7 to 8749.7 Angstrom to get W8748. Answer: 39.8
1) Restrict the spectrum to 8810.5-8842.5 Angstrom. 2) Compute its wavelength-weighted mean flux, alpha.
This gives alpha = 40.9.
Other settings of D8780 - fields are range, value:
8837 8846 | 41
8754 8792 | 40.3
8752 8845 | 40.4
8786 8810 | 40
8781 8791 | 40.9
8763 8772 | 40.1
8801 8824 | 40.2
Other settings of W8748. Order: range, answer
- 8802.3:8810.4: 38.5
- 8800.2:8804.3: 40.4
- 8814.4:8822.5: 41.7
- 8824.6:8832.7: 39.7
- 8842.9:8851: 41.2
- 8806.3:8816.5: 39.5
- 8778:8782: 41.5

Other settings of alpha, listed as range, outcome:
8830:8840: 41.6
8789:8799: 40.6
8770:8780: 40.2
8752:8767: 40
